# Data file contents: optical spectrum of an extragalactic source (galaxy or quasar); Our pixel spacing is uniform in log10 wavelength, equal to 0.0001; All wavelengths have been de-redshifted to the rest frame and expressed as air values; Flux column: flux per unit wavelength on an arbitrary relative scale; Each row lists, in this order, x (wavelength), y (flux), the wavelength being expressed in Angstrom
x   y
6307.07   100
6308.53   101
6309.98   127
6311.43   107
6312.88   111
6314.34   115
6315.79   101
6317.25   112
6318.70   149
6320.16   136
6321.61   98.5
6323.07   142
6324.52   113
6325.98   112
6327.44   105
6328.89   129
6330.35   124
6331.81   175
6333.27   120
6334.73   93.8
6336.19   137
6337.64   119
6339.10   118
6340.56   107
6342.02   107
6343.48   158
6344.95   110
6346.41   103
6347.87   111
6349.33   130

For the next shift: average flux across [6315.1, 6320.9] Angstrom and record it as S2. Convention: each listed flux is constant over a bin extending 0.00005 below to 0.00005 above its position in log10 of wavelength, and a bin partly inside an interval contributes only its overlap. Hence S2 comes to 125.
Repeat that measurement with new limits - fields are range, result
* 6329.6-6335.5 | 128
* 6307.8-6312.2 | 112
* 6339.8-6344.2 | 124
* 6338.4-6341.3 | 112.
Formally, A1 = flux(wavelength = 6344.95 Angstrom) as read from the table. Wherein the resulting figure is 110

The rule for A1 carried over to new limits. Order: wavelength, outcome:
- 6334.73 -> 93.8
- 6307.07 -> 100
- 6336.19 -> 137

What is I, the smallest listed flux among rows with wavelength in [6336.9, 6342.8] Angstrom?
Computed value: 107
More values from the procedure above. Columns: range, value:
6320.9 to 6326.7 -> 98.5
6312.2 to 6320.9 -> 101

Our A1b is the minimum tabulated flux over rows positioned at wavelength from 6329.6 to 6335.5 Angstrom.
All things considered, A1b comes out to 93.8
